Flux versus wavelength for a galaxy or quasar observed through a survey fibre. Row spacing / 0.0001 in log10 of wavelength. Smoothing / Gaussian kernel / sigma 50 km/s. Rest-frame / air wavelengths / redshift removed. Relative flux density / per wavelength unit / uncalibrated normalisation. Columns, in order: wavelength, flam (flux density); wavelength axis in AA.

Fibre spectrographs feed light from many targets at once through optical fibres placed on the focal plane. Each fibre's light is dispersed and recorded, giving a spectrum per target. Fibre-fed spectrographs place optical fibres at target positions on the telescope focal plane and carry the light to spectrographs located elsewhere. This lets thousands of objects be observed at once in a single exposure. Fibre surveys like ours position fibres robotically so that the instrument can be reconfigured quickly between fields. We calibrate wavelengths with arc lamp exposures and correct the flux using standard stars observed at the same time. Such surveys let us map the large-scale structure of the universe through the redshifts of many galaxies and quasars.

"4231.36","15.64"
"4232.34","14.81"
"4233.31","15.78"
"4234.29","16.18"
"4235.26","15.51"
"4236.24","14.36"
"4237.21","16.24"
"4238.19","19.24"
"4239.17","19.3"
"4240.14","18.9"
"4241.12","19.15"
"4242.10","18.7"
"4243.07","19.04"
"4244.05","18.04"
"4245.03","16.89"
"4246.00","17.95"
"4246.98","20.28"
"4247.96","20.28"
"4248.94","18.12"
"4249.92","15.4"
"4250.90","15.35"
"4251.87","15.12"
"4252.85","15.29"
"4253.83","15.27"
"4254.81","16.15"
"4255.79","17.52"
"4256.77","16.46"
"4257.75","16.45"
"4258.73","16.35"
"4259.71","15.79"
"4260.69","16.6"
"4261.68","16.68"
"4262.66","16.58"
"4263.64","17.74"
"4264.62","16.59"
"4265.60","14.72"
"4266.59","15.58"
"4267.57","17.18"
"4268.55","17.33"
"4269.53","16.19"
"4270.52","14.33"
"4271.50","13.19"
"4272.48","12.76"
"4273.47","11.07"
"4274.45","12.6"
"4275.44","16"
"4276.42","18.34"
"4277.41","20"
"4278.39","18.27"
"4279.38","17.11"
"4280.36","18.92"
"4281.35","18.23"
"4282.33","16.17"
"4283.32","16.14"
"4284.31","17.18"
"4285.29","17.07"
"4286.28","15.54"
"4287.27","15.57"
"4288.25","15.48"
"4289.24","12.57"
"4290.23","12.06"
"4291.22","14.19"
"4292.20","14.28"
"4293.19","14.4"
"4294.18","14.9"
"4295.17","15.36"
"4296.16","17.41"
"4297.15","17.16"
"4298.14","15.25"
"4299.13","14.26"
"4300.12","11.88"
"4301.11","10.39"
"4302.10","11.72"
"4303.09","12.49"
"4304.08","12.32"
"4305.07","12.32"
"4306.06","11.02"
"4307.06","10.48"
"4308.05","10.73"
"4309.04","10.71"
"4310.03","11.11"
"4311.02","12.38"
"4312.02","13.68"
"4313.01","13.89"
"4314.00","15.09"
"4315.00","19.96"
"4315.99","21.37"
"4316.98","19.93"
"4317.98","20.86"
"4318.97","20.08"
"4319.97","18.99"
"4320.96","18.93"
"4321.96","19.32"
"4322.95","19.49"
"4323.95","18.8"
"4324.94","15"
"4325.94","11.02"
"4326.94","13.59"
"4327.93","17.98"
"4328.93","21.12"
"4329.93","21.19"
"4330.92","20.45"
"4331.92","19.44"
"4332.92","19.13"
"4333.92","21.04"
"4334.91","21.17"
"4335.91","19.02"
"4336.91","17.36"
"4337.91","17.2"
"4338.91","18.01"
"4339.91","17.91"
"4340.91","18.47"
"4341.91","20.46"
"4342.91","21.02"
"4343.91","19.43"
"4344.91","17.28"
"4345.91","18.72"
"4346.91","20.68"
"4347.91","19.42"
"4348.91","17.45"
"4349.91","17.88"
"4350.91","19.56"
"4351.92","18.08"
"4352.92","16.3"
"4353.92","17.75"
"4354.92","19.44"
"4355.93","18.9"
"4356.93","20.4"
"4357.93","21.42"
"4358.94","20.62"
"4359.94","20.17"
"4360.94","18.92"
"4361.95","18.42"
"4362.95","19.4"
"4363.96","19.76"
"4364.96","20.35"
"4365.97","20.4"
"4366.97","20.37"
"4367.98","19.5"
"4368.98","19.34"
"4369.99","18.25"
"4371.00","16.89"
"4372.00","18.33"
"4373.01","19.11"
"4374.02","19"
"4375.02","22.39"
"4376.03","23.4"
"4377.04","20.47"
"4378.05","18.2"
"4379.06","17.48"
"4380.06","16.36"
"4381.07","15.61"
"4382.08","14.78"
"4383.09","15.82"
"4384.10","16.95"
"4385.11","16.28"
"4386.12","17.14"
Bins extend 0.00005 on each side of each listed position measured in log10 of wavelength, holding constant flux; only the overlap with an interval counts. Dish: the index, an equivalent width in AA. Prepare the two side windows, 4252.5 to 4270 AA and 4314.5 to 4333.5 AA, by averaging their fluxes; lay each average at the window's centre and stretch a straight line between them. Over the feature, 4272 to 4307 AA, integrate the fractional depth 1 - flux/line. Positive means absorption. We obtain 5.2 AA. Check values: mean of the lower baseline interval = 16.4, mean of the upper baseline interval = 18.8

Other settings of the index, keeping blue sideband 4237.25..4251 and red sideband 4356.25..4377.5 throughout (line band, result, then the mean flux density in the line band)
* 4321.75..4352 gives 1.4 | 18.6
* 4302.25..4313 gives 4.1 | 11.8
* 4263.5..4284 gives 2.9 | 16.1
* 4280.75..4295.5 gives 2.8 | 15.3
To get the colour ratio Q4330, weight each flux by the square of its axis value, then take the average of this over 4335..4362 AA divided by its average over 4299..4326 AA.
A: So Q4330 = 1.28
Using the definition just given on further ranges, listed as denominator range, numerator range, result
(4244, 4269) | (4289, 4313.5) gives 0.80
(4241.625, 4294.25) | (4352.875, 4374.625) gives 1.24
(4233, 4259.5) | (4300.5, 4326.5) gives 0.91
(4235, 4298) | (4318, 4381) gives 1.20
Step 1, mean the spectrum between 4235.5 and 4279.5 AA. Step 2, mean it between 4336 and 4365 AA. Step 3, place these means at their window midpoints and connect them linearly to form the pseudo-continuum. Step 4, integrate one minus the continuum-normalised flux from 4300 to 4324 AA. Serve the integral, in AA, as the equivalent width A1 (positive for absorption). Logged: 3.9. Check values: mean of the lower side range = 16.7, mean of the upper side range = 19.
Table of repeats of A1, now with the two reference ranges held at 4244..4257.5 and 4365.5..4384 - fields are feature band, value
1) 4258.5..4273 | 1.13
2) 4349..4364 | -0.57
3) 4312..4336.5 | -0.77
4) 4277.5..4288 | 0.18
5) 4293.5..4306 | 2.78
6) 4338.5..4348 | -0.49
